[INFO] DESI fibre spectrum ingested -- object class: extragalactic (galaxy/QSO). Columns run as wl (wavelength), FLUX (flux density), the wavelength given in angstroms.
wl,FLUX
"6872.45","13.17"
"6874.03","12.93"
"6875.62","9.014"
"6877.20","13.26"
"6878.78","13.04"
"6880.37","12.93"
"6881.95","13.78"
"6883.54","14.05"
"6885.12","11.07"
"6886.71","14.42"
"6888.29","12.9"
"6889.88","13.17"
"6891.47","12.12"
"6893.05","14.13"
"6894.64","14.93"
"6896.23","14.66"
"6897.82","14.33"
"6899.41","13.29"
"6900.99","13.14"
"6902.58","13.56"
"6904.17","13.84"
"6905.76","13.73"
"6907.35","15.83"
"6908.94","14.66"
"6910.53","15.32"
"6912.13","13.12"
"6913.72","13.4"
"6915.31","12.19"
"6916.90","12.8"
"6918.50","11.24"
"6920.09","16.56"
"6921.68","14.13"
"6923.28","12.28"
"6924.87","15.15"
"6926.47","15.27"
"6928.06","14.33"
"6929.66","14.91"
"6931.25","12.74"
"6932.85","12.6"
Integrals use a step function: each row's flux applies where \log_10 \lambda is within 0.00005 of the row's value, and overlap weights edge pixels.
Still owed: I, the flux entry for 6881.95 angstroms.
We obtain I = 13.78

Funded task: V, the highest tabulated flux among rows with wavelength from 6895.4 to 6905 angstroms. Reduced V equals 14.66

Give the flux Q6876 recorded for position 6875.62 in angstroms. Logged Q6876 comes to 9.014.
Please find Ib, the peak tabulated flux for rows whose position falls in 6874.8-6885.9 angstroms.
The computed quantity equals 14.05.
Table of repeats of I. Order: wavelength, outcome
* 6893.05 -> 14.13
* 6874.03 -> 12.93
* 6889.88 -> 13.17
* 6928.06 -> 14.33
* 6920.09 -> 16.56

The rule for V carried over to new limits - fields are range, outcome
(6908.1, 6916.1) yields 15.32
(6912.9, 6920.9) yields 16.56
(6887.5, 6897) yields 14.93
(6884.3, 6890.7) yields 14.42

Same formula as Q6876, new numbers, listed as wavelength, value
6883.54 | 14.05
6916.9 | 12.8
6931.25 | 12.74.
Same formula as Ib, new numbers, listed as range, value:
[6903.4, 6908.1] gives 15.83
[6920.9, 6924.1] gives 14.13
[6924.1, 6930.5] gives 15.27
